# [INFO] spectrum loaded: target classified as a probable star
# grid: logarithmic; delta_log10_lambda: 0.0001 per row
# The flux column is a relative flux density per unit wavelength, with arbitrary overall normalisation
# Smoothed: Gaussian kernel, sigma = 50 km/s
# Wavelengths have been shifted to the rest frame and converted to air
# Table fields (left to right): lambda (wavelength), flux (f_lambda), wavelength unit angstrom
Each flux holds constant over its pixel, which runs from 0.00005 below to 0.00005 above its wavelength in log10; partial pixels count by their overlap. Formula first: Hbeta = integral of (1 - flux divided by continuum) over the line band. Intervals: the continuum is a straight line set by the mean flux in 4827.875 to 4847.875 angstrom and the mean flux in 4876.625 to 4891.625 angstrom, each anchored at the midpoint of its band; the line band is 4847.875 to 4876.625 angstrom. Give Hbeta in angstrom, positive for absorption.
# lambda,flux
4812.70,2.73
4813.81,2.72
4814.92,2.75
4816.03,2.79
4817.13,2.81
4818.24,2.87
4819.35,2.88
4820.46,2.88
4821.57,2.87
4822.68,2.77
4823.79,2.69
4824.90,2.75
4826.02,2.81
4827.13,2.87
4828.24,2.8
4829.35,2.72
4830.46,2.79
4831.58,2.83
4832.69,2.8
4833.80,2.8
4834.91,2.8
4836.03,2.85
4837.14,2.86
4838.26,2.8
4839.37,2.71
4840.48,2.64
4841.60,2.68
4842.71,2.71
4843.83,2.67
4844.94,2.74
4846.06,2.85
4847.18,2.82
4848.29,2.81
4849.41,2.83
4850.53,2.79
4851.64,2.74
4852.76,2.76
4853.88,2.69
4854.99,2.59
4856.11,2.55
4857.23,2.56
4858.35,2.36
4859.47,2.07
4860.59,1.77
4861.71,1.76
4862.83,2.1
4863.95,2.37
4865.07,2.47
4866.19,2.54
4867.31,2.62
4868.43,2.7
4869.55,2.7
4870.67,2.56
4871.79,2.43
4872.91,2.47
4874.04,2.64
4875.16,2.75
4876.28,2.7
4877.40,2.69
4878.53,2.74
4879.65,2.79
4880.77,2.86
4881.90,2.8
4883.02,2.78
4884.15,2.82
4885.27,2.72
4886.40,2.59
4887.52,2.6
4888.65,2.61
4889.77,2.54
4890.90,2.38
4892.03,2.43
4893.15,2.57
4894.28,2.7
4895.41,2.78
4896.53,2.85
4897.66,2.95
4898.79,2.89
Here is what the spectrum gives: 2.3 angstrom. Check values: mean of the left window 2.77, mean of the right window 2.68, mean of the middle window 2.51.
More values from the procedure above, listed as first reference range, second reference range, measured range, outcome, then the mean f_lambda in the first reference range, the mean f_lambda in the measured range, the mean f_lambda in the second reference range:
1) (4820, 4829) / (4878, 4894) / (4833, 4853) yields -0.1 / 2.8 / 2.77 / 2.66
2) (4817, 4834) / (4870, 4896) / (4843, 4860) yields 0.5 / 2.81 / 2.66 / 2.65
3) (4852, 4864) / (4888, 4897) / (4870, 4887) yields -1.3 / 2.33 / 2.69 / 2.61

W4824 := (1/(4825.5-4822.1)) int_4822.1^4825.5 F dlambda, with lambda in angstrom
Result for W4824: 2.73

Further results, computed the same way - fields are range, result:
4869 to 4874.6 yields 2.56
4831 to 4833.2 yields 2.81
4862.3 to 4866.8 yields 2.38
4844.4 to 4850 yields 2.81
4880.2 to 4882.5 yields 2.83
